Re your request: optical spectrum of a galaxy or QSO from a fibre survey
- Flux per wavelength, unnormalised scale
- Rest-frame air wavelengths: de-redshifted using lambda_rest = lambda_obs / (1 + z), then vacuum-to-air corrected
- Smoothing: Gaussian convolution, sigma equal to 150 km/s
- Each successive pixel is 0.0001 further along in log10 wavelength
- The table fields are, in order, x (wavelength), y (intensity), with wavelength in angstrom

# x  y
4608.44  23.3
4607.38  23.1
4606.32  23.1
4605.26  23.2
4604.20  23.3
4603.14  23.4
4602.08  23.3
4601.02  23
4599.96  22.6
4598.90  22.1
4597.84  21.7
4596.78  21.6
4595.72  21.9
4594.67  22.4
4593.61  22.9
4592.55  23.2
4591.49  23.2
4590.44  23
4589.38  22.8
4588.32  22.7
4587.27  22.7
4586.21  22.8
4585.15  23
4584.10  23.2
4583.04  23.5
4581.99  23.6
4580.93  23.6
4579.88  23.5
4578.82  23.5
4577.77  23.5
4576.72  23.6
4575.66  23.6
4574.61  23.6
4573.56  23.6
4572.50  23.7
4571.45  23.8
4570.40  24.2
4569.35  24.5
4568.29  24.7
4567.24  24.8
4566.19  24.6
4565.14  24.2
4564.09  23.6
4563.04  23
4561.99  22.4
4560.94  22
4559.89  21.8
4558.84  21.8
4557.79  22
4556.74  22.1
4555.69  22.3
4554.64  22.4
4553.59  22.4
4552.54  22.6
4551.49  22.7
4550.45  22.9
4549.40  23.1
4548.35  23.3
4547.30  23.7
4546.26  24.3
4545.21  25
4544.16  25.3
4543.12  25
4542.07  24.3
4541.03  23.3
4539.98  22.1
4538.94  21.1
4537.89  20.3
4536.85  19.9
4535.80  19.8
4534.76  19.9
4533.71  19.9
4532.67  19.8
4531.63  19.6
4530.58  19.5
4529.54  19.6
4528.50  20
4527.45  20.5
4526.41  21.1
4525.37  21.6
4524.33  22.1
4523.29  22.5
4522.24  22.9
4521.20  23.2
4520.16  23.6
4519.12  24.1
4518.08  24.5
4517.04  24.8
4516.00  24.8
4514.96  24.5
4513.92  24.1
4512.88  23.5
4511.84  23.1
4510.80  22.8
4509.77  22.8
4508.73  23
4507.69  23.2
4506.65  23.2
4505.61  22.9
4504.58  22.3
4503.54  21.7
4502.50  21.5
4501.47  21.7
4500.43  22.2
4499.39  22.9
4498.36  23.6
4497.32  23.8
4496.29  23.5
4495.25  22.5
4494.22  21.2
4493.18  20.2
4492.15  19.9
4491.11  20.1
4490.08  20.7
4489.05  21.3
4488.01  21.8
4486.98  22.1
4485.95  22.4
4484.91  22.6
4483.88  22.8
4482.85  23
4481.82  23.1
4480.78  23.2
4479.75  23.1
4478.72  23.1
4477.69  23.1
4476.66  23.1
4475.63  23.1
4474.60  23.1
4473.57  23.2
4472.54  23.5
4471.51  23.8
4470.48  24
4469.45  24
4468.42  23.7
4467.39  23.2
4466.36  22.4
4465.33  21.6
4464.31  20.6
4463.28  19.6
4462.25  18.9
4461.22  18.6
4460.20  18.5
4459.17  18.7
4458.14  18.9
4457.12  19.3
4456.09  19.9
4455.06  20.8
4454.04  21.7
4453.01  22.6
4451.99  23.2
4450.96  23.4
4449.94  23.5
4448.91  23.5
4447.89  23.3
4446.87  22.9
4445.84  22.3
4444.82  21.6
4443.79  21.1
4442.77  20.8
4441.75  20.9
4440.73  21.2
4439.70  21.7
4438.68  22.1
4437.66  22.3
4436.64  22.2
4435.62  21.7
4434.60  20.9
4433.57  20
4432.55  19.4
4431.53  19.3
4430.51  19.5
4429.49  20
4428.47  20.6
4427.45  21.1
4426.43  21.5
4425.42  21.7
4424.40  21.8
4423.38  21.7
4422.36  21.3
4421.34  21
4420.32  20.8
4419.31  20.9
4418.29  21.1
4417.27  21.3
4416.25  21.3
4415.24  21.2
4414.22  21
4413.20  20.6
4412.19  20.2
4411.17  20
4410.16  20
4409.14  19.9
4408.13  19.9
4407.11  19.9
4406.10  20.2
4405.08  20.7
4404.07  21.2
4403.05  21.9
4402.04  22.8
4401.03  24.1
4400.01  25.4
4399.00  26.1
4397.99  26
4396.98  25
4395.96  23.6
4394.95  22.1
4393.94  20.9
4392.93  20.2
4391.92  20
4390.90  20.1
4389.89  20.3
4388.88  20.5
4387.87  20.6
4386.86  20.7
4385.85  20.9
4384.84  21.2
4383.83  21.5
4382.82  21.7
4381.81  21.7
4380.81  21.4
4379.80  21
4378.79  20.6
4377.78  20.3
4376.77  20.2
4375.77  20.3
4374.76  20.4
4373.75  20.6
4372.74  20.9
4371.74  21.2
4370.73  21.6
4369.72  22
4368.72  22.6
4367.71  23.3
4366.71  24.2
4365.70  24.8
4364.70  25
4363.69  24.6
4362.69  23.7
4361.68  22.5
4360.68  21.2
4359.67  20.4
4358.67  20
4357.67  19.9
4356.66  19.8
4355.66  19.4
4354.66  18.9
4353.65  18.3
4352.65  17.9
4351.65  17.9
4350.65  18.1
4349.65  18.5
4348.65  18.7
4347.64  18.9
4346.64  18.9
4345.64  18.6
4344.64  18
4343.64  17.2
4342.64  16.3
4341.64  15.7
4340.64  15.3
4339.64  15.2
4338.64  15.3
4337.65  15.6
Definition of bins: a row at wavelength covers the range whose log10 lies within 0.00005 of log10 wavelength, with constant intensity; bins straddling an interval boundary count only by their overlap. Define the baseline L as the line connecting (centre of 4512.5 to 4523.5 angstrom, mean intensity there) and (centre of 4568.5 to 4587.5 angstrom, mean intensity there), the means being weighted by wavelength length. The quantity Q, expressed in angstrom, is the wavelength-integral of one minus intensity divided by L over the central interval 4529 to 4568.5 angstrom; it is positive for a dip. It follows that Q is 2.2 angstrom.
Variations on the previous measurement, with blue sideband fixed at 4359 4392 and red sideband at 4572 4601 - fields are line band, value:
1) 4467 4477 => -0.6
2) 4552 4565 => 0.2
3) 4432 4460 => 0.8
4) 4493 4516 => -0.4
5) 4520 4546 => 1.1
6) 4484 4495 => 0.5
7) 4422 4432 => 0.5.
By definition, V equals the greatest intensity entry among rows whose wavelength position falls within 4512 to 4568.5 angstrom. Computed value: 25.3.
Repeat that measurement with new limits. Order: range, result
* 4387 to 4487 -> 26.1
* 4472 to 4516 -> 24.8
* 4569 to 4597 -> 24.5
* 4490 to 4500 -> 23.8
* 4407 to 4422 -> 21.3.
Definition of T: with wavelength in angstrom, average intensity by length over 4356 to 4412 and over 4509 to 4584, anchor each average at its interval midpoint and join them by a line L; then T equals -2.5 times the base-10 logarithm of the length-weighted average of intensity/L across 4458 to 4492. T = 0.02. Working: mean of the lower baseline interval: 21.6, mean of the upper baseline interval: 22.8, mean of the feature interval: 22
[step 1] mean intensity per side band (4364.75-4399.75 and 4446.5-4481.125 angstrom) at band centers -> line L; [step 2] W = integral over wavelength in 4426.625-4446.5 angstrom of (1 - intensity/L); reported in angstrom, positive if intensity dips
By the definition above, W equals 0.85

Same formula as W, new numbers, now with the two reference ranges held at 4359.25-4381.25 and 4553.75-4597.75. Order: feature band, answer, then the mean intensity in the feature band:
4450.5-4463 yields 1.2 angstrom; 20.3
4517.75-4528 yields 0.1 angstrom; 22.6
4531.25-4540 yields 1.0 angstrom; 20.2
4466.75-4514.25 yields -0.1 angstrom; 22.7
